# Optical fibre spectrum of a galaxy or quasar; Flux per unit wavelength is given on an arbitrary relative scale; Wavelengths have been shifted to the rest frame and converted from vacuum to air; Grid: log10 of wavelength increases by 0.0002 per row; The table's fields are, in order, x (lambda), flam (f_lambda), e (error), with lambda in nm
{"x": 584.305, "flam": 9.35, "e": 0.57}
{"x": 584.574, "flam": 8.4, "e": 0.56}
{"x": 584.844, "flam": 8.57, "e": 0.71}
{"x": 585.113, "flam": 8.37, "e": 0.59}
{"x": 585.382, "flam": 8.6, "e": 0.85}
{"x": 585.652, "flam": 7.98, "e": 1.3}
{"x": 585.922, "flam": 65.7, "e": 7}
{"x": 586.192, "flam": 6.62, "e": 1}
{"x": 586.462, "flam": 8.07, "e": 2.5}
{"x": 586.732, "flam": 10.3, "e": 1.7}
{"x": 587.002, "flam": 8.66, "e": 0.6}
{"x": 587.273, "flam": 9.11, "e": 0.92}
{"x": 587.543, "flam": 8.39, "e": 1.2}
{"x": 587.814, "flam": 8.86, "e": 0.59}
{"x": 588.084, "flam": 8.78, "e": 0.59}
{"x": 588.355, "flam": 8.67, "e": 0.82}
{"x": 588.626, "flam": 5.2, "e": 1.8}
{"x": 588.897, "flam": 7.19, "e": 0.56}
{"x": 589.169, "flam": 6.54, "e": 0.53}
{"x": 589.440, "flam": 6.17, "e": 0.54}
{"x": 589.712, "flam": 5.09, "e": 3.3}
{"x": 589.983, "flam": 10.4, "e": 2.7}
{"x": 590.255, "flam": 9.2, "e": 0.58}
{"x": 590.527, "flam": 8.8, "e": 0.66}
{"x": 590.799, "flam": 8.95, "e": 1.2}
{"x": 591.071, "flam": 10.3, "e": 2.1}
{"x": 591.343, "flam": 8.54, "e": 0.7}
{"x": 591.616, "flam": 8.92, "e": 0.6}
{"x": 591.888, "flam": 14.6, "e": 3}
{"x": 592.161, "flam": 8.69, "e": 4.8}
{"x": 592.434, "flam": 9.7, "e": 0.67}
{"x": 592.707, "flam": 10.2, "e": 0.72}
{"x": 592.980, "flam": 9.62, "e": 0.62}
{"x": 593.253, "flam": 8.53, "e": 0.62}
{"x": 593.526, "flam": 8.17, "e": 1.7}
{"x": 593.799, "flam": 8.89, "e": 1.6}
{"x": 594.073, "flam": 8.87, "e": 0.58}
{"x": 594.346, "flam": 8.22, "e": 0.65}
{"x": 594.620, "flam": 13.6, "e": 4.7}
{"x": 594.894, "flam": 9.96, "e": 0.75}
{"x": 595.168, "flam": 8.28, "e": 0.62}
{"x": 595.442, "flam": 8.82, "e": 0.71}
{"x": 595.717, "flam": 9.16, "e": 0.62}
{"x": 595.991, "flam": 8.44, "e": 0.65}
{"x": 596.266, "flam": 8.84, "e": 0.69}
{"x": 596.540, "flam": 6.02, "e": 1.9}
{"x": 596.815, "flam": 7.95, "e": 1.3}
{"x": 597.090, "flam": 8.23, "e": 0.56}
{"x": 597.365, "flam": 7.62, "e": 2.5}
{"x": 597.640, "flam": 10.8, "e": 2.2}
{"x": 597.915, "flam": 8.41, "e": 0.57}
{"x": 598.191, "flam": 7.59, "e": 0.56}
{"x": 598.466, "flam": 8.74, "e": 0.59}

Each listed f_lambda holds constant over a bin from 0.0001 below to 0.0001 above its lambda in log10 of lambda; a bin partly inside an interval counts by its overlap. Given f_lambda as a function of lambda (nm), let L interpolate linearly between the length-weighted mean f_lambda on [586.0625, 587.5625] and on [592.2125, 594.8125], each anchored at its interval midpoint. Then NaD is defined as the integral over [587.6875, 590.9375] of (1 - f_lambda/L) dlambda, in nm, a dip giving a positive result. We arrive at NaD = 0.40 nm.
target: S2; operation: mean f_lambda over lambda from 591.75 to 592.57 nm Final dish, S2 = 11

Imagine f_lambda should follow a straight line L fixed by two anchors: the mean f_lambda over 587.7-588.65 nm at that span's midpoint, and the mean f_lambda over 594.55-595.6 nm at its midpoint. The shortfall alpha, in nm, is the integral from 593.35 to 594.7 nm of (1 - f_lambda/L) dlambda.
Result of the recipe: 0.04 nm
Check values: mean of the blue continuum 8.17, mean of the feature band 9.35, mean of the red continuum 9.92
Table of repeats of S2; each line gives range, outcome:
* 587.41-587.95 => 8.63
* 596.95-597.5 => 7.93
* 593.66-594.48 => 8.67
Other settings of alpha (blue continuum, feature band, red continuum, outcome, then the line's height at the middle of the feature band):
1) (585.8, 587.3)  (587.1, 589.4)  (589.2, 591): 0.96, 13.4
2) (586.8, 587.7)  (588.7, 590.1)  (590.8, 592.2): 0.38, 9.52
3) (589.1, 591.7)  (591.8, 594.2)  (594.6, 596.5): -0.24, 8.74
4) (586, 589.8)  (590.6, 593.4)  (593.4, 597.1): -0.34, 8.73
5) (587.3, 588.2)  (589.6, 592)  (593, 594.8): -0.09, 9.07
